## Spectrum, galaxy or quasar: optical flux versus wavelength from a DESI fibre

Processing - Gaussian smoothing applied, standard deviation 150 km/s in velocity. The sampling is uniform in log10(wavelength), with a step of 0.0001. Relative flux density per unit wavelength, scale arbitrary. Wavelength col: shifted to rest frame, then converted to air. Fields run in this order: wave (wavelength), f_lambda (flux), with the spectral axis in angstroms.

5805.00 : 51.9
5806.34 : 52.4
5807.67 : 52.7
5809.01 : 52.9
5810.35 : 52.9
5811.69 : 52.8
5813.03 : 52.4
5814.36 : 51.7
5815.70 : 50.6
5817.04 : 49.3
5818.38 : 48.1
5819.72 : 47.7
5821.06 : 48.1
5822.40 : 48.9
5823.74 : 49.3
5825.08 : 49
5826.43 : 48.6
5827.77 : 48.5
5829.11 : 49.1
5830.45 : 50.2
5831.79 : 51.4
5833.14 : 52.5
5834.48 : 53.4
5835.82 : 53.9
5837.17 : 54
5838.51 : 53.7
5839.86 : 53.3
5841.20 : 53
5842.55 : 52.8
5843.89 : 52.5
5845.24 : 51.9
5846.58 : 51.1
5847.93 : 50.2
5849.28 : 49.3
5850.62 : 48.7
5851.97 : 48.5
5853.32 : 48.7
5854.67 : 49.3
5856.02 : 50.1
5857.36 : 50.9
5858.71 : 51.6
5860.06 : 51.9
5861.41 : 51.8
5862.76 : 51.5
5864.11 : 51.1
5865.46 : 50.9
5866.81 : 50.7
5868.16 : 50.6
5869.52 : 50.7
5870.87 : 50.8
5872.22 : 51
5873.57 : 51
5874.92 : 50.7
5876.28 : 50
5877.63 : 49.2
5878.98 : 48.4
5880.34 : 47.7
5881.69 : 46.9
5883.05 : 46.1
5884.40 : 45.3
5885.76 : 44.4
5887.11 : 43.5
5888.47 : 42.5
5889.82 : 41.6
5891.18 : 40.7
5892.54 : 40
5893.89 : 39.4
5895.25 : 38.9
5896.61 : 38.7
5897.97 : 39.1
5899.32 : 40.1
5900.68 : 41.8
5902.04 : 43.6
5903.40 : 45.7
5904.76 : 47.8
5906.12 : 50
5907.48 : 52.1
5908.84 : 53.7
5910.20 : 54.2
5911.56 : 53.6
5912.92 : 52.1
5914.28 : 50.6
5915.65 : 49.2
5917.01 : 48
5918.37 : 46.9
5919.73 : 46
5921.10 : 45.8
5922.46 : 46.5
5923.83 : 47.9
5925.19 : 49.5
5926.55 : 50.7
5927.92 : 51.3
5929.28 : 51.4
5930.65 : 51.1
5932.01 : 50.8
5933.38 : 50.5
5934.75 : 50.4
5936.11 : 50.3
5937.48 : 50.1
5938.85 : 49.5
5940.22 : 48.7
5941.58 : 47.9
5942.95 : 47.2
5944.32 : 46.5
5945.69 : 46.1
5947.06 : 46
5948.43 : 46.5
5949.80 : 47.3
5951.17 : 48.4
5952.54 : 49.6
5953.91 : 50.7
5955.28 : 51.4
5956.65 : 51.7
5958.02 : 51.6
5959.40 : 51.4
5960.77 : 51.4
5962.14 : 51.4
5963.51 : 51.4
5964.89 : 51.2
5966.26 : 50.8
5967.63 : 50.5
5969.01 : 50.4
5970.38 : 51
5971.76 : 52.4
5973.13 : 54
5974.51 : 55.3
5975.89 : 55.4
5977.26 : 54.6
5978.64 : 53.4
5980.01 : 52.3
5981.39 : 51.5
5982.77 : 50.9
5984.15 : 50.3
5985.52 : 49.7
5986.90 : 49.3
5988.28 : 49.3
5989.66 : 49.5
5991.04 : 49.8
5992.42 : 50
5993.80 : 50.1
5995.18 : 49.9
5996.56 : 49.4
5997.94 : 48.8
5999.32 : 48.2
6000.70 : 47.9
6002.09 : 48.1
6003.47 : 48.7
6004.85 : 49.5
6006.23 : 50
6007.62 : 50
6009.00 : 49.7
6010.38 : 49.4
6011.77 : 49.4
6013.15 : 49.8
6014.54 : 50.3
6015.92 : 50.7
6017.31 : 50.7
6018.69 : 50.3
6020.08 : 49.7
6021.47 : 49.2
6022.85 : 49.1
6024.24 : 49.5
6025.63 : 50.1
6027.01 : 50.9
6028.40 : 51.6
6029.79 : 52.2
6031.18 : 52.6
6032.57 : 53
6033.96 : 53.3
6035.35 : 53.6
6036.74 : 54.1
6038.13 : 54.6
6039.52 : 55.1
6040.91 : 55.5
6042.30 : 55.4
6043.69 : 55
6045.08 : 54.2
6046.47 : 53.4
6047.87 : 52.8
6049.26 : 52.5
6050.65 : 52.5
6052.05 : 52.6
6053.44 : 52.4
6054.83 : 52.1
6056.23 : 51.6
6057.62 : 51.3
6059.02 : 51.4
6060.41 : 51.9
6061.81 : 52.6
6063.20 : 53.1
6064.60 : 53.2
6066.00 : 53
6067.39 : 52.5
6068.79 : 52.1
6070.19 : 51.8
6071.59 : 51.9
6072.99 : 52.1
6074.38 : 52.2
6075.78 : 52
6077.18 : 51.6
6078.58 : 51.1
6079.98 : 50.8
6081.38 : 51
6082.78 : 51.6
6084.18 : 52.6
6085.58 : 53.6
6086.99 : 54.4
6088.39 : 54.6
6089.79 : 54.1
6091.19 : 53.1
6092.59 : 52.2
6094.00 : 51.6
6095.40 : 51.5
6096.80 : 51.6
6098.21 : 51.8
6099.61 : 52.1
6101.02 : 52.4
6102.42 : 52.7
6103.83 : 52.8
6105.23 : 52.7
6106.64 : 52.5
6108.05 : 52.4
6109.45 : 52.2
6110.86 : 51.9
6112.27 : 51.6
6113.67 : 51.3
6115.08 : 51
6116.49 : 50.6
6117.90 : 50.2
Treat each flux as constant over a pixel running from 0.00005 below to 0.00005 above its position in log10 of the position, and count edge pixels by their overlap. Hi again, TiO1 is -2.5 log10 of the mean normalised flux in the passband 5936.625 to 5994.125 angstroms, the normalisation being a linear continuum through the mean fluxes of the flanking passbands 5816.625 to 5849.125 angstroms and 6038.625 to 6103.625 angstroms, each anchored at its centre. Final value 0.031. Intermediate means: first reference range 50.8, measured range 50.4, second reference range 52.6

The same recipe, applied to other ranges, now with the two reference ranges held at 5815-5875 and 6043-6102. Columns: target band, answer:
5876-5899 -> 0.17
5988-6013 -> 0.05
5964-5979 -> -0.02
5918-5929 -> 0.07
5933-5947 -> 0.06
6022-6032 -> 0.03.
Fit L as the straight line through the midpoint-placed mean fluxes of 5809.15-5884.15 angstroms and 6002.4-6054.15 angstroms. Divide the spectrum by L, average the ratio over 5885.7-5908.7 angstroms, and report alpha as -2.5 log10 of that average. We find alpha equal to 0.18 mag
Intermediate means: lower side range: 50.5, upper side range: 51.7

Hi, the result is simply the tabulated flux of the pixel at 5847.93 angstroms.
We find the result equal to 50.2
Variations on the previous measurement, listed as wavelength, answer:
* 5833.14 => 52.5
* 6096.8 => 51.6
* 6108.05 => 52.4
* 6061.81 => 52.6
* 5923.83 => 47.9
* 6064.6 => 53.2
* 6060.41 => 51.9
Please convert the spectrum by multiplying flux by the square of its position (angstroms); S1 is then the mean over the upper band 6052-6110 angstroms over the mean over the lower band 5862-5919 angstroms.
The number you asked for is 1.2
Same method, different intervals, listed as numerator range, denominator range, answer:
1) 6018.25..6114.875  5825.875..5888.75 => 1.12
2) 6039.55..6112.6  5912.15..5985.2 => 1.09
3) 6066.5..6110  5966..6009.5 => 1.07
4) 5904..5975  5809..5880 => 1.02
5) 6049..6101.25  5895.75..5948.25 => 1.14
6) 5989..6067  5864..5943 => 1.12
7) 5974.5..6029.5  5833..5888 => 1.05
